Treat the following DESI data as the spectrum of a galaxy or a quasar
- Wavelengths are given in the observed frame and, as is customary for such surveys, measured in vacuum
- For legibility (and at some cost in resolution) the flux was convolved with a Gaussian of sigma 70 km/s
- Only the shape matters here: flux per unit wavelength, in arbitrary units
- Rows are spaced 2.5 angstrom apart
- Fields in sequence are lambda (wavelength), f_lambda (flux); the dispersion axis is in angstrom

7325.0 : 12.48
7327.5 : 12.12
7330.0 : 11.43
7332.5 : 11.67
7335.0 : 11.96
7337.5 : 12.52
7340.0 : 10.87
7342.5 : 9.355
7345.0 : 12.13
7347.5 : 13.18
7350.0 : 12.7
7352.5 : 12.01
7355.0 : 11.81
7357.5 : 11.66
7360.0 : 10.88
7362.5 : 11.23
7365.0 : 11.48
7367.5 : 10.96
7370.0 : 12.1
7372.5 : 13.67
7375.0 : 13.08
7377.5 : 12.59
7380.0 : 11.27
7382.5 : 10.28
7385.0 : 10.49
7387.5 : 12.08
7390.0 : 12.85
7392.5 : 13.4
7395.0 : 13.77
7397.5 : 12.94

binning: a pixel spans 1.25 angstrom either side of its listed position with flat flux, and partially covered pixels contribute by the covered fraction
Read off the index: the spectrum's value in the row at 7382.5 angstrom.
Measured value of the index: 10.28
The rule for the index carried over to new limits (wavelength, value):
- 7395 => 13.77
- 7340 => 10.87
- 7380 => 11.27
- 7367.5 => 10.96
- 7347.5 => 13.18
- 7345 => 12.13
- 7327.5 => 12.12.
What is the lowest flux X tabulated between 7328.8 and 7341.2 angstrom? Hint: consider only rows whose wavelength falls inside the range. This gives 10.87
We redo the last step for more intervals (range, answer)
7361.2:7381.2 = 10.96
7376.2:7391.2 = 10.28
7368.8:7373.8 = 12.1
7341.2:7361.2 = 9.355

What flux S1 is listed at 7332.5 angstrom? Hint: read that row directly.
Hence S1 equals 11.67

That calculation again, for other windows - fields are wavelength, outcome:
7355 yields 11.81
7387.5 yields 12.08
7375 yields 13.08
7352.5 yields 12.01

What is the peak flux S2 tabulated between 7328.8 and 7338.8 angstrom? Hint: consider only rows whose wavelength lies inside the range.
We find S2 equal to 12.52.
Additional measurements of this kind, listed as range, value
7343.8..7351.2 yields 13.18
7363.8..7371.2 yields 12.1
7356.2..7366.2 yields 11.66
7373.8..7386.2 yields 13.08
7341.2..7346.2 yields 12.13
